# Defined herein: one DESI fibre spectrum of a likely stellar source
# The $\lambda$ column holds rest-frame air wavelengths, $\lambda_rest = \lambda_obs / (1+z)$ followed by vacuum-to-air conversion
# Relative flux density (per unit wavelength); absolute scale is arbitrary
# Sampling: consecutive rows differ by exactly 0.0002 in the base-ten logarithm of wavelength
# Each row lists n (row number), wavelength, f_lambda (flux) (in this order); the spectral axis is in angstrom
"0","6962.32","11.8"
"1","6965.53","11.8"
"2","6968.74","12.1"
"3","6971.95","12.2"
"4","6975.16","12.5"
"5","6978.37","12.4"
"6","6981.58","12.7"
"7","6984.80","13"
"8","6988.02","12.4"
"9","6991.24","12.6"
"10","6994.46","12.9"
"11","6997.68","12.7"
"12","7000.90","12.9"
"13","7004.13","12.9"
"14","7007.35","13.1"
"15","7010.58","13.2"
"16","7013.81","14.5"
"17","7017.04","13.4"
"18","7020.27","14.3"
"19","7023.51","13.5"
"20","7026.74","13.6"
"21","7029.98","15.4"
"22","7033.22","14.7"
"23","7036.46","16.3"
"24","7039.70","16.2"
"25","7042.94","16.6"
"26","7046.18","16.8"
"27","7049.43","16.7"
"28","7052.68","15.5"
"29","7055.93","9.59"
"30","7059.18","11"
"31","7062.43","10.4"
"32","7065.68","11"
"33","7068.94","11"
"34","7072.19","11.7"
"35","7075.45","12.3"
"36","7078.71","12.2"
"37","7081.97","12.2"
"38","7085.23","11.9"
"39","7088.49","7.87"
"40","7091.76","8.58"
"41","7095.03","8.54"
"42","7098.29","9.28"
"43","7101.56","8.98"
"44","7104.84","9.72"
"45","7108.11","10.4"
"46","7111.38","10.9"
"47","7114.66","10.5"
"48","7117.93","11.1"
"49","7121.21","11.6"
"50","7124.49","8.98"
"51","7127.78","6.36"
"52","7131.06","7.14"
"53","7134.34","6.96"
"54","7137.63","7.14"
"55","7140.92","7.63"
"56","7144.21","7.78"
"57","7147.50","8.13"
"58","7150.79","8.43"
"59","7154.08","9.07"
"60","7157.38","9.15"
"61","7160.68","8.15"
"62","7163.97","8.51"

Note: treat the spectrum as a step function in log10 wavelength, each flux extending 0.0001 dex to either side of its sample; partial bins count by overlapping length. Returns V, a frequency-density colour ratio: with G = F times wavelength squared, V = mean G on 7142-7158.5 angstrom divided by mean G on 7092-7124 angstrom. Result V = 0.86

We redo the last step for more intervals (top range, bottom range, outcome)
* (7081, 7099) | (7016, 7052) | 0.64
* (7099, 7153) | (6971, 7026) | 0.70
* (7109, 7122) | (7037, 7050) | 0.68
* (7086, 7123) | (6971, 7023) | 0.78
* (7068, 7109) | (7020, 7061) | 0.72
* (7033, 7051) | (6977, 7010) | 1.30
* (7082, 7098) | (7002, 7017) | 0.73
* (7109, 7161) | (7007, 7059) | 0.62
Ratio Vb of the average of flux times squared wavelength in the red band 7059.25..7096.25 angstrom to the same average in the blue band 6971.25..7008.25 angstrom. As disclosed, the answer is 0.87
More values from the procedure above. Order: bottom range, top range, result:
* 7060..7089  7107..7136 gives 0.83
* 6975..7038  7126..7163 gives 0.60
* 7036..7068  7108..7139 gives 0.67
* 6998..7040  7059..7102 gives 0.76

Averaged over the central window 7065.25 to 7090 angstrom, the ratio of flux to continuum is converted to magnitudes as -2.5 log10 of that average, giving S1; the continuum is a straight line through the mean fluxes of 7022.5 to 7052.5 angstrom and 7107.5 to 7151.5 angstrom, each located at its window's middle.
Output 0.119 mag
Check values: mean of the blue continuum 15.6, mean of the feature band 11.3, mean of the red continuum 8.76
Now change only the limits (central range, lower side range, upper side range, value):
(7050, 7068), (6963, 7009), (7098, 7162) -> -0.104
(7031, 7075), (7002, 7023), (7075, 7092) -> -0.130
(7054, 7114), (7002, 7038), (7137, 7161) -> 0.071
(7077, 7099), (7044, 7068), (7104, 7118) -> 0.147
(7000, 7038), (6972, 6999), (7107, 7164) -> -0.191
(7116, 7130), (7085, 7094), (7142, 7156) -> -0.096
